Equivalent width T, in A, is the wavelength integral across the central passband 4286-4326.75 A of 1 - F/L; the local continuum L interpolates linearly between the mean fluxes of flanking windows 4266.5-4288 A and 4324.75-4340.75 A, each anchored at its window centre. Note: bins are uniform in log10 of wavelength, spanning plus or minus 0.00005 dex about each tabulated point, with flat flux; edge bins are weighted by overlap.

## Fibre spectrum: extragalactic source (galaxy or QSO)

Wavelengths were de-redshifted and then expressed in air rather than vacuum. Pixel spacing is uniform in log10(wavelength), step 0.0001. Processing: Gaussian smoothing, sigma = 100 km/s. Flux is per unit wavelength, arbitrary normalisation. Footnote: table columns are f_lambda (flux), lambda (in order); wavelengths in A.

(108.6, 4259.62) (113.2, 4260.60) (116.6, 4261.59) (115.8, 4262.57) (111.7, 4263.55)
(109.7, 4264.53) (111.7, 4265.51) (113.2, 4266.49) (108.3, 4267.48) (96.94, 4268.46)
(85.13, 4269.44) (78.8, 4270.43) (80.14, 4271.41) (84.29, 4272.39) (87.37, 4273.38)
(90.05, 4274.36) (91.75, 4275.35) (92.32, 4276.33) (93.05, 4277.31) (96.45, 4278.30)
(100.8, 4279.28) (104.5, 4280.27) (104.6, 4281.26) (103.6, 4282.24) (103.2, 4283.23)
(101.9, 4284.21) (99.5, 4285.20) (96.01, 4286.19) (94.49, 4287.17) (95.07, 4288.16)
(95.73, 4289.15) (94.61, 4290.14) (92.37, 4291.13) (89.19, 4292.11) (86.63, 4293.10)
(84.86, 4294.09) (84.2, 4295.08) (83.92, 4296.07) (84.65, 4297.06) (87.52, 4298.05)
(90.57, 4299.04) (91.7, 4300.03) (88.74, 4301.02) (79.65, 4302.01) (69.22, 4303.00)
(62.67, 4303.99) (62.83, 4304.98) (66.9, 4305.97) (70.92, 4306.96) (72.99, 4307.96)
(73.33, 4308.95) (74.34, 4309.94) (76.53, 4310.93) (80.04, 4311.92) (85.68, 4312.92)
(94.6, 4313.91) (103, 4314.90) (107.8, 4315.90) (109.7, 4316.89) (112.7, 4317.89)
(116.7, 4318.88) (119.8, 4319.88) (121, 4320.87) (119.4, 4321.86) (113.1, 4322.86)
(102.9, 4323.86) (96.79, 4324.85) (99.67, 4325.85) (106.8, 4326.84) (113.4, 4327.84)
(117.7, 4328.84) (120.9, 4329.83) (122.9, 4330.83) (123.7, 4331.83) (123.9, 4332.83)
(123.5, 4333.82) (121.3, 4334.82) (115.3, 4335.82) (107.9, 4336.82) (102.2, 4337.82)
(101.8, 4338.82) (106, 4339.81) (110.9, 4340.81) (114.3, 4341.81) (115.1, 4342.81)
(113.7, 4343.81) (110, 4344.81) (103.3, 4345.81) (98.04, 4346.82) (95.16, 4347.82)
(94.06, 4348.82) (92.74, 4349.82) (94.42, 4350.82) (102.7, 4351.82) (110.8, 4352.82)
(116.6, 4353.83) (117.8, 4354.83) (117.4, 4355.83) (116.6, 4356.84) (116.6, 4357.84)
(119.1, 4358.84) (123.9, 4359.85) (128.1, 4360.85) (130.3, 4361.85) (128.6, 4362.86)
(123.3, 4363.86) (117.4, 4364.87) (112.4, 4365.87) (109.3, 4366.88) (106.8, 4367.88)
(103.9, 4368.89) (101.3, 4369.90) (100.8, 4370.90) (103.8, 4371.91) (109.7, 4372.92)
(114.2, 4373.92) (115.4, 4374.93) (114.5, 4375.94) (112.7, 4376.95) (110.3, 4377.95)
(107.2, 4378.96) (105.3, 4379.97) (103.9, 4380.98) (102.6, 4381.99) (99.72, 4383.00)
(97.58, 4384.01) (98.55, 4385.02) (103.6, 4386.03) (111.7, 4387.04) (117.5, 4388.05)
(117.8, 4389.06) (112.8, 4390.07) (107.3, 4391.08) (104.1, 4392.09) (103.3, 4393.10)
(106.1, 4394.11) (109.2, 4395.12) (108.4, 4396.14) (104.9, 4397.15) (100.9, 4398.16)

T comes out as 5.3 A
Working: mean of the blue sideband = 95.3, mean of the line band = 91.2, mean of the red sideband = 113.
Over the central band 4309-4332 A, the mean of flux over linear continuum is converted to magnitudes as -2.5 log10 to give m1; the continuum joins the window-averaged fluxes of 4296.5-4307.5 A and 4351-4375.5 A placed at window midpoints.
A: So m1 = -0.181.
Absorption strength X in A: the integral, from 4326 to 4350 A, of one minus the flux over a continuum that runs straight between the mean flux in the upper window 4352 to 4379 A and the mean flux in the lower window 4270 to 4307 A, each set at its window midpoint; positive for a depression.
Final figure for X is -1.3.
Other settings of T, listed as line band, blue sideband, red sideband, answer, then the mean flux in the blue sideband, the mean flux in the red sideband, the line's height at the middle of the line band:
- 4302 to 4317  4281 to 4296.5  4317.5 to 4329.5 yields 3.6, 94.3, 112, 105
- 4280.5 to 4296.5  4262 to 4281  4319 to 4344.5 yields 1.2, 97.6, 113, 102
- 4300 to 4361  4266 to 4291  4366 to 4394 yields -0.8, 95.6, 107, 102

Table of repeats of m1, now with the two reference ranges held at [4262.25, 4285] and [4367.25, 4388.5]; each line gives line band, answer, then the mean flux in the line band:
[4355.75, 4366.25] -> -0.16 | 122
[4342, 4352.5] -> 0.02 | 102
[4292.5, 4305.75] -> 0.23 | 81.1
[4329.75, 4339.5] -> -0.13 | 116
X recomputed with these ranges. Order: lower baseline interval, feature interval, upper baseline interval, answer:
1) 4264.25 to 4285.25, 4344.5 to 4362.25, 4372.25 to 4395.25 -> -0.9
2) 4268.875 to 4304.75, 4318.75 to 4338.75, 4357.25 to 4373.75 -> -2.1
